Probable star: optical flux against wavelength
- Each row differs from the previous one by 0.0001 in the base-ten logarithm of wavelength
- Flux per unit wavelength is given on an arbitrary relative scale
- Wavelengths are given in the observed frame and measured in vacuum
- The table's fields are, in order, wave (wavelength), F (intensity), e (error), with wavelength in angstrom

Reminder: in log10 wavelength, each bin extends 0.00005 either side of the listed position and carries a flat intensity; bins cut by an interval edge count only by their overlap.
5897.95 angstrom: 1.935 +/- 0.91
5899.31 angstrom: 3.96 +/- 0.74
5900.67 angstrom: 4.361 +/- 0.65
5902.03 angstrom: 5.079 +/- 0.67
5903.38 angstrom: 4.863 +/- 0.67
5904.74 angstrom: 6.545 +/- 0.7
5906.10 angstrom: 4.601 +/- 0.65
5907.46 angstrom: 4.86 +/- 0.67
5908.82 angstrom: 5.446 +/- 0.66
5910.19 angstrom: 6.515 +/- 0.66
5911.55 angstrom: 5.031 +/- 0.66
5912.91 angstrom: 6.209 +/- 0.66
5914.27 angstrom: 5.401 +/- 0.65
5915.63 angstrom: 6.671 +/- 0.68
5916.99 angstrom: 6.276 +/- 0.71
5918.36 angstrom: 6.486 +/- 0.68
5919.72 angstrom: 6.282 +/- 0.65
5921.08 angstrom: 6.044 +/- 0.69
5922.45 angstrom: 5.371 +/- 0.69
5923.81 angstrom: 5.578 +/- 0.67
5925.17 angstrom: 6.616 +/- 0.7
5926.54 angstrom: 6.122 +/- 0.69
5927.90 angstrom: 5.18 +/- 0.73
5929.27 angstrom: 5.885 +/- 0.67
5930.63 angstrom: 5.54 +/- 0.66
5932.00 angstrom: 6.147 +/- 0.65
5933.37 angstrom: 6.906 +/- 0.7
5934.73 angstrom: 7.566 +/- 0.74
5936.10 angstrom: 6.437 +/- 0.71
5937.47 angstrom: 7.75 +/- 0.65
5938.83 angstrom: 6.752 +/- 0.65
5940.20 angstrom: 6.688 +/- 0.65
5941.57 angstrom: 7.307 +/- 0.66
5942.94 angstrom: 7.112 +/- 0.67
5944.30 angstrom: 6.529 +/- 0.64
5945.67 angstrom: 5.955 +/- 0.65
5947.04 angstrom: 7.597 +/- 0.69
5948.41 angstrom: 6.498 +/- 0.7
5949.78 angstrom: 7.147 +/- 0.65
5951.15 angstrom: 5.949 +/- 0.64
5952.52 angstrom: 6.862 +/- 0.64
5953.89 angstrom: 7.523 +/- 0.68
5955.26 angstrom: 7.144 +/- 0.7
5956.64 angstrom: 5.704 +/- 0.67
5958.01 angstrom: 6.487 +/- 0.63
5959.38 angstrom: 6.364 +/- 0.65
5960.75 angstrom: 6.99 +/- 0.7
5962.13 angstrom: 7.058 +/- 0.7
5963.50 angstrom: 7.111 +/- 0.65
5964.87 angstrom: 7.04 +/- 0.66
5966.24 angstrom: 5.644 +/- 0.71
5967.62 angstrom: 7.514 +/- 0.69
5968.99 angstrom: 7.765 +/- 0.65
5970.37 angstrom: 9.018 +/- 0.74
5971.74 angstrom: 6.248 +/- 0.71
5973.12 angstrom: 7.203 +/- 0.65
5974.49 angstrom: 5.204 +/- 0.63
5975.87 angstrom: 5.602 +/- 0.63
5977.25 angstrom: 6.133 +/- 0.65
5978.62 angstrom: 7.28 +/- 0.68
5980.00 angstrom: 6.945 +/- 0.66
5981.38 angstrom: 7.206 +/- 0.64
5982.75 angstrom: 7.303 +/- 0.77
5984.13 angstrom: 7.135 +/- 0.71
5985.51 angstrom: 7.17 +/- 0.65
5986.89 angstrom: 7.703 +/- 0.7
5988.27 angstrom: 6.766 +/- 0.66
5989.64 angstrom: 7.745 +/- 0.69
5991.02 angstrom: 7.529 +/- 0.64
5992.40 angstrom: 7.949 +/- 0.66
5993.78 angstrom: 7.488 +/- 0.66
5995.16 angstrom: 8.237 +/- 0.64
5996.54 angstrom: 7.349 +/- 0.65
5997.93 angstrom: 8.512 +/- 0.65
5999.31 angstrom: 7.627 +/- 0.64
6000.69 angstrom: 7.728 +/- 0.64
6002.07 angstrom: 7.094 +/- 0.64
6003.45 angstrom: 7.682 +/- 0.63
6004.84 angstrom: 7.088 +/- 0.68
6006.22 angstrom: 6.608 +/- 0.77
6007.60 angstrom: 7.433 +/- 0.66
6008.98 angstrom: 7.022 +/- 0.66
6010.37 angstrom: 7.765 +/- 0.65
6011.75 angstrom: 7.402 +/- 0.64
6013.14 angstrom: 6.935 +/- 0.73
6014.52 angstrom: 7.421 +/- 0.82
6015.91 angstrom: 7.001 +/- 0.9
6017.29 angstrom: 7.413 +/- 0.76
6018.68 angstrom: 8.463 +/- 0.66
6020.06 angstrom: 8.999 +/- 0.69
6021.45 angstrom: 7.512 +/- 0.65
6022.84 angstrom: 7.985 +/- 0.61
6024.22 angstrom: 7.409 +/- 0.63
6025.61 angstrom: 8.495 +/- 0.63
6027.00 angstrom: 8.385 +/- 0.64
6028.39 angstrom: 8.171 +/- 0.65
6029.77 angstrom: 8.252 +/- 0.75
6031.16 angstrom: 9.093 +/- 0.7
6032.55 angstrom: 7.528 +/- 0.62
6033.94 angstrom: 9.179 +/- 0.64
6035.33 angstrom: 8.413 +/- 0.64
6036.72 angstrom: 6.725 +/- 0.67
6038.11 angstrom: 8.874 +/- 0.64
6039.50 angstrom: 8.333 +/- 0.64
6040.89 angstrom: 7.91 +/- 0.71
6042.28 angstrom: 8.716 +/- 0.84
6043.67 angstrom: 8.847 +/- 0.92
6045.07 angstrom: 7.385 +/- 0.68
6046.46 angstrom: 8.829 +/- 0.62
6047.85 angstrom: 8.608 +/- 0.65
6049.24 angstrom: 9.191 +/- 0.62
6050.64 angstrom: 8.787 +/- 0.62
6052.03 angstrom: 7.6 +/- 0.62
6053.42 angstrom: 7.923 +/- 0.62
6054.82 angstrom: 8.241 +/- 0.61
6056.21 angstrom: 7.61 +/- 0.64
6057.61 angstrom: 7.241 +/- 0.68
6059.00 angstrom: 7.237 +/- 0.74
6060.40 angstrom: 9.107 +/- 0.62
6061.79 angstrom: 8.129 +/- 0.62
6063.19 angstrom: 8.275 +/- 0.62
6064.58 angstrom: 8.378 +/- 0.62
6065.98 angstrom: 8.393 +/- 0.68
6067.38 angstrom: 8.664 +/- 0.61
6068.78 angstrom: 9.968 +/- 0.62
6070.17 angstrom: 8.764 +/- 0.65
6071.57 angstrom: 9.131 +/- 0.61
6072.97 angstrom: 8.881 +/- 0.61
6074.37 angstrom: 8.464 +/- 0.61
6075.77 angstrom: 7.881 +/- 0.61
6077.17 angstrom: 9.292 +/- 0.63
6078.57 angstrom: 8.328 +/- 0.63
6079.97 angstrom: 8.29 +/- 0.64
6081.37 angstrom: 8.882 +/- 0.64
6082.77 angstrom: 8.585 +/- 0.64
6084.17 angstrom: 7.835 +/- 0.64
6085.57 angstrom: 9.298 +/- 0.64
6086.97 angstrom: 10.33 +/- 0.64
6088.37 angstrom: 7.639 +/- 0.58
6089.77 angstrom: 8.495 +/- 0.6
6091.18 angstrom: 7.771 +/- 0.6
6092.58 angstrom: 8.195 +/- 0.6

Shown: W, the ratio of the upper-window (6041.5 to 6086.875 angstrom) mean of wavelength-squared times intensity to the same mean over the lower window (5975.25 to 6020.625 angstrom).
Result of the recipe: 1.17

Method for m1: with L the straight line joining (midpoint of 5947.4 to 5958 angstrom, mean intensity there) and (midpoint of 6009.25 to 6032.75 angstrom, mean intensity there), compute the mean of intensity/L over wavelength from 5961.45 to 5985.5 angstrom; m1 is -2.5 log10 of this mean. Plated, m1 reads 0.02 mag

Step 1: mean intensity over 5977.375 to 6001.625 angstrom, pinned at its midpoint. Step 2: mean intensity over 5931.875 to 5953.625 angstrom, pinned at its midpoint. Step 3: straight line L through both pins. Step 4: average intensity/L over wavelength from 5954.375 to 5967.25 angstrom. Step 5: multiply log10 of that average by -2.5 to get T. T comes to 0.07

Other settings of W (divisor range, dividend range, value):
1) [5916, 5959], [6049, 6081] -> 1.35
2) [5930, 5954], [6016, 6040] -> 1.24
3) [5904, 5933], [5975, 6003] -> 1.28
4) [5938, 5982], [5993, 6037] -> 1.16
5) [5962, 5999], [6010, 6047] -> 1.14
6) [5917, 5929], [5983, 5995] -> 1.28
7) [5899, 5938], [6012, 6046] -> 1.43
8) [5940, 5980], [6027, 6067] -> 1.25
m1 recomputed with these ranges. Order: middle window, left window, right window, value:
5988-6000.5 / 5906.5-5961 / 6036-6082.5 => -0.06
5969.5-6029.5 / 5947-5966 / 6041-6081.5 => 0.00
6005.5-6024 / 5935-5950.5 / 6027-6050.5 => 0.07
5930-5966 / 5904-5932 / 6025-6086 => -0.06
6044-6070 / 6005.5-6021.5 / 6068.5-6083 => 0.01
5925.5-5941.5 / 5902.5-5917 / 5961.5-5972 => -0.03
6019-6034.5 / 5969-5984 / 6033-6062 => -0.06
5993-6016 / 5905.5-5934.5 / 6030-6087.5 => 0.00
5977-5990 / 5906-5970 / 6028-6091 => 0.00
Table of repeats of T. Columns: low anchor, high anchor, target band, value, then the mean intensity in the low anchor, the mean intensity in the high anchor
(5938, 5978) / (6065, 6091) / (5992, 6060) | -0.008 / 6.77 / 8.7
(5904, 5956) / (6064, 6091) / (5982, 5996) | -0.034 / 6.33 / 8.69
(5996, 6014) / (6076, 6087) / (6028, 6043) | -0.049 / 7.4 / 8.73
